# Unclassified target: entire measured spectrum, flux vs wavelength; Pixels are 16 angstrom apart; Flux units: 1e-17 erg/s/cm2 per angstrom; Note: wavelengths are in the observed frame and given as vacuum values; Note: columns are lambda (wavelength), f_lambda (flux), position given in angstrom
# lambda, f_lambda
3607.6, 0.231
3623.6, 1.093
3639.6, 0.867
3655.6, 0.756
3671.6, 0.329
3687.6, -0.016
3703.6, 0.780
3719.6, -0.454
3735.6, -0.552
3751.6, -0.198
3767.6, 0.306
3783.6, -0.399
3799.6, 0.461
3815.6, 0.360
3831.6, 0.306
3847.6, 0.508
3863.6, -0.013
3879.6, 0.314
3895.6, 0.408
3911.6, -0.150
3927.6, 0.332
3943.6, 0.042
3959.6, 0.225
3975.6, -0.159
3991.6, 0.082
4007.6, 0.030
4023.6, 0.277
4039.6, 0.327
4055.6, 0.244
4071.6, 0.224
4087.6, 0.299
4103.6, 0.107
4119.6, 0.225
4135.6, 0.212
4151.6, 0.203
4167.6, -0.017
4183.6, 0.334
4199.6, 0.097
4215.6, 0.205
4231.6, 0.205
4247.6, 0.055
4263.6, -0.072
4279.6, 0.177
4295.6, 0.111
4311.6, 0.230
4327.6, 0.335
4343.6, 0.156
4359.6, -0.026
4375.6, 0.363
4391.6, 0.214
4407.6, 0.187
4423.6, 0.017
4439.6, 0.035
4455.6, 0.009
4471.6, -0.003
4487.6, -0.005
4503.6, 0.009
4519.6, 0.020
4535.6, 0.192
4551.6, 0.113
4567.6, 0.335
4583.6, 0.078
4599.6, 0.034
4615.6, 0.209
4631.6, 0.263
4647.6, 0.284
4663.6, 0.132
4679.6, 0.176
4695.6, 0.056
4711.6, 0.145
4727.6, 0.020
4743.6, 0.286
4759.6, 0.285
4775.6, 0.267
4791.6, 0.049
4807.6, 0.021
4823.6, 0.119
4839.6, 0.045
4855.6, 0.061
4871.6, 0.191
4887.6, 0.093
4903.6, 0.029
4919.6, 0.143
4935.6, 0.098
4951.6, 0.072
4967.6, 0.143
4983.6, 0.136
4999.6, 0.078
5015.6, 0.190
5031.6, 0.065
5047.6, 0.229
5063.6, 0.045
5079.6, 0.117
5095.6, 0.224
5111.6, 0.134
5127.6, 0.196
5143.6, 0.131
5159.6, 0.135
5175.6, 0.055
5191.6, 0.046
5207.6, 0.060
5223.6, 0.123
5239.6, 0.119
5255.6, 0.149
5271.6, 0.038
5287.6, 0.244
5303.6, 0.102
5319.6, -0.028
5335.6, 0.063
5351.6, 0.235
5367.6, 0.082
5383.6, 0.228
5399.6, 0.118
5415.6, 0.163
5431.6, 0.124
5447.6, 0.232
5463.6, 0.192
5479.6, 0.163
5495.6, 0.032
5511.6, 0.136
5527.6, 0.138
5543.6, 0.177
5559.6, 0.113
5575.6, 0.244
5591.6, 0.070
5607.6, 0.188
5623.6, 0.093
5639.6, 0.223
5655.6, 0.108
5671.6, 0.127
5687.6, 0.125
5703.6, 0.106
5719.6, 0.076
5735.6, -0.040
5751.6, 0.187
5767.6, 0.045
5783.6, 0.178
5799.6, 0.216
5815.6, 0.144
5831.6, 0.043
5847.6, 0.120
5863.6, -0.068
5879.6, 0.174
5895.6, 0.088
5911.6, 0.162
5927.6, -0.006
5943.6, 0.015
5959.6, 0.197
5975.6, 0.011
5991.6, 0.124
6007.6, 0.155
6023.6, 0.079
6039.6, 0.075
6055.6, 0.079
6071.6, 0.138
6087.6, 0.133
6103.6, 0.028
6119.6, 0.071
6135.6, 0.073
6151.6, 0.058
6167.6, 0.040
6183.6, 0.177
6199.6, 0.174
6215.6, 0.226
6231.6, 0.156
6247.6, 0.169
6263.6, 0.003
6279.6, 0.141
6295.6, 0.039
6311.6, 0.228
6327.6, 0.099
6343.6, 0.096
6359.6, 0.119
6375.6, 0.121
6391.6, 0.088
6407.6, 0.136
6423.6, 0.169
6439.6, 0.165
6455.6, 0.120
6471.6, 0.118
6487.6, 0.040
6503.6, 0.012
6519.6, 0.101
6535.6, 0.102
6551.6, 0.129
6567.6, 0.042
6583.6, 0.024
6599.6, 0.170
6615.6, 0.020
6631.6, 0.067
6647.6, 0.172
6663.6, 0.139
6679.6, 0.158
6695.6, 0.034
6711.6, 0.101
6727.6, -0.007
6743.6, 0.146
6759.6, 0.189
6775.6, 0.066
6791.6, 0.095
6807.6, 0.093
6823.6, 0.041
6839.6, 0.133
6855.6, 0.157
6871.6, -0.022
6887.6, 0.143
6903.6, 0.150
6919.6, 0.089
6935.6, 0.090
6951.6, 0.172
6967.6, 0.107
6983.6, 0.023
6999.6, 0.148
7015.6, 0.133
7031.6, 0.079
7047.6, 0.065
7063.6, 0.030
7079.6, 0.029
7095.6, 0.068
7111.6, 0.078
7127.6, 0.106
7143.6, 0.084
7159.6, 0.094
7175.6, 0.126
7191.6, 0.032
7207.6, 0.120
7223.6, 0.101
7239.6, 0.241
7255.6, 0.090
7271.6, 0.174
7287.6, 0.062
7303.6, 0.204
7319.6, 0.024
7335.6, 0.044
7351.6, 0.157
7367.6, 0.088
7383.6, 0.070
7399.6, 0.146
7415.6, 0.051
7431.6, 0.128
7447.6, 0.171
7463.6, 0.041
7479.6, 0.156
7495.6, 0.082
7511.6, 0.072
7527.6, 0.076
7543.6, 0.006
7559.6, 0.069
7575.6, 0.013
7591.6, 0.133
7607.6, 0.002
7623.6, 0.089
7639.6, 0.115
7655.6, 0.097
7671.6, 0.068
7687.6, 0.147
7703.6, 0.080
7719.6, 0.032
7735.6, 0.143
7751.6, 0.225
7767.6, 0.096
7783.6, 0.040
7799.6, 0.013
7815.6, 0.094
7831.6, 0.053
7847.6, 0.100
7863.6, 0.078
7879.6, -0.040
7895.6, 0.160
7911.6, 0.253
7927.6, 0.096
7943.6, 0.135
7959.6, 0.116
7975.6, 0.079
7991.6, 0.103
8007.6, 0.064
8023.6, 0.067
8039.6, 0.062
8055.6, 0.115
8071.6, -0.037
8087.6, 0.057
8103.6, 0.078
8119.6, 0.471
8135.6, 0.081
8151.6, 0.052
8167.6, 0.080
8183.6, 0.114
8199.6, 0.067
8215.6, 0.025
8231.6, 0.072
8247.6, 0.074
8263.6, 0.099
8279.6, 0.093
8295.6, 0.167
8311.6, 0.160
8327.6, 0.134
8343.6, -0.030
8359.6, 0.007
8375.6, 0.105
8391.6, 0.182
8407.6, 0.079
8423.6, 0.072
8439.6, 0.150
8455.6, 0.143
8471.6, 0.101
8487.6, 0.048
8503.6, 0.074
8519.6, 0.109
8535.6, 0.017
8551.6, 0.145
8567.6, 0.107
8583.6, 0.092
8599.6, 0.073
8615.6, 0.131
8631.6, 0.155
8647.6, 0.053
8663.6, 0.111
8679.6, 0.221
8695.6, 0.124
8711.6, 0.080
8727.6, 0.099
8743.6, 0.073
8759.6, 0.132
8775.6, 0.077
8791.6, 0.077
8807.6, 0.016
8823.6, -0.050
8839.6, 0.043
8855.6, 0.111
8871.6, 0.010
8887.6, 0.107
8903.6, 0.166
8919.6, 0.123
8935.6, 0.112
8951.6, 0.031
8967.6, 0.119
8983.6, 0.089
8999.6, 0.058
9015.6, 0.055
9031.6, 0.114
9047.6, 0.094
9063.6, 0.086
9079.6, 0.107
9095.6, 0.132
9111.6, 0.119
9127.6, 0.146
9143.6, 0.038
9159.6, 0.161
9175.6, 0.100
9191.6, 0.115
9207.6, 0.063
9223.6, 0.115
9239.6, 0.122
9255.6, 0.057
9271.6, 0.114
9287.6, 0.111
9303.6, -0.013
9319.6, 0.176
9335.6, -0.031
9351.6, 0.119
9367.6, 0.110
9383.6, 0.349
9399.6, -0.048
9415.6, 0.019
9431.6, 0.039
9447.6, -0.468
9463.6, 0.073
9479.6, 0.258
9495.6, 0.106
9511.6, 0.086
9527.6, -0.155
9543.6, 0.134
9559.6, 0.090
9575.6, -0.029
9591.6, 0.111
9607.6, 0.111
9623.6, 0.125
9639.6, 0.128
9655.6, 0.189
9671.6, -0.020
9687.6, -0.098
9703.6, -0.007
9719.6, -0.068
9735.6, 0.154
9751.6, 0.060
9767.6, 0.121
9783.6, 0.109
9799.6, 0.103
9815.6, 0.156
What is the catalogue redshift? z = 1.18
